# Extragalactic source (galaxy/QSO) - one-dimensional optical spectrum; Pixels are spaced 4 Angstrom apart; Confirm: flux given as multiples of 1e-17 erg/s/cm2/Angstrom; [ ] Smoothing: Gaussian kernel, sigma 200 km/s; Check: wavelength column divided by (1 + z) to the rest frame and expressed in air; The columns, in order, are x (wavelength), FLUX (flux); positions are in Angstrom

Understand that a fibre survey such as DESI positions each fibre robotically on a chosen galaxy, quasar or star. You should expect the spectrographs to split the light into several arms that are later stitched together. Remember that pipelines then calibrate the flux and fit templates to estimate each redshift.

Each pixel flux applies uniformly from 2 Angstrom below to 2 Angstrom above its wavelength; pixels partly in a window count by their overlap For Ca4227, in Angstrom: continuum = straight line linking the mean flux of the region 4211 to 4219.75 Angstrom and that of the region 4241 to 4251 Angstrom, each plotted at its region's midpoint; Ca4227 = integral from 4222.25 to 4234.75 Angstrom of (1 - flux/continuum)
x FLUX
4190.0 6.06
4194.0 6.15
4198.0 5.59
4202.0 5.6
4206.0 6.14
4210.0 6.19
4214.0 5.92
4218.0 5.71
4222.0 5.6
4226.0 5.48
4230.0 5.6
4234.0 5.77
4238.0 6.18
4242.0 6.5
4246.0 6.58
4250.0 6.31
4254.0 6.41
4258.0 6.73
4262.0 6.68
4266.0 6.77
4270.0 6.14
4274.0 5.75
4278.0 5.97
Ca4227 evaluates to 1.1 Angstrom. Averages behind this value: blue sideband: 5.86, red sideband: 6.47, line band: 5.6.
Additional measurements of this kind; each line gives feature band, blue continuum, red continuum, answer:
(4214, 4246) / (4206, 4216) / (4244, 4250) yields 2.08 Angstrom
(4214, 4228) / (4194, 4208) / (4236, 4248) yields 1.08 Angstrom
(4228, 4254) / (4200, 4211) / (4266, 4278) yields -0.64 Angstrom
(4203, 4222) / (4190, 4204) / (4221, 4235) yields -0.72 Angstrom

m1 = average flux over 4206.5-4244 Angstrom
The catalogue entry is 5.89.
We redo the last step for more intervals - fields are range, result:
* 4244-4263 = 6.53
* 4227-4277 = 6.26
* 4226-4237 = 5.69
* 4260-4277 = 6.31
